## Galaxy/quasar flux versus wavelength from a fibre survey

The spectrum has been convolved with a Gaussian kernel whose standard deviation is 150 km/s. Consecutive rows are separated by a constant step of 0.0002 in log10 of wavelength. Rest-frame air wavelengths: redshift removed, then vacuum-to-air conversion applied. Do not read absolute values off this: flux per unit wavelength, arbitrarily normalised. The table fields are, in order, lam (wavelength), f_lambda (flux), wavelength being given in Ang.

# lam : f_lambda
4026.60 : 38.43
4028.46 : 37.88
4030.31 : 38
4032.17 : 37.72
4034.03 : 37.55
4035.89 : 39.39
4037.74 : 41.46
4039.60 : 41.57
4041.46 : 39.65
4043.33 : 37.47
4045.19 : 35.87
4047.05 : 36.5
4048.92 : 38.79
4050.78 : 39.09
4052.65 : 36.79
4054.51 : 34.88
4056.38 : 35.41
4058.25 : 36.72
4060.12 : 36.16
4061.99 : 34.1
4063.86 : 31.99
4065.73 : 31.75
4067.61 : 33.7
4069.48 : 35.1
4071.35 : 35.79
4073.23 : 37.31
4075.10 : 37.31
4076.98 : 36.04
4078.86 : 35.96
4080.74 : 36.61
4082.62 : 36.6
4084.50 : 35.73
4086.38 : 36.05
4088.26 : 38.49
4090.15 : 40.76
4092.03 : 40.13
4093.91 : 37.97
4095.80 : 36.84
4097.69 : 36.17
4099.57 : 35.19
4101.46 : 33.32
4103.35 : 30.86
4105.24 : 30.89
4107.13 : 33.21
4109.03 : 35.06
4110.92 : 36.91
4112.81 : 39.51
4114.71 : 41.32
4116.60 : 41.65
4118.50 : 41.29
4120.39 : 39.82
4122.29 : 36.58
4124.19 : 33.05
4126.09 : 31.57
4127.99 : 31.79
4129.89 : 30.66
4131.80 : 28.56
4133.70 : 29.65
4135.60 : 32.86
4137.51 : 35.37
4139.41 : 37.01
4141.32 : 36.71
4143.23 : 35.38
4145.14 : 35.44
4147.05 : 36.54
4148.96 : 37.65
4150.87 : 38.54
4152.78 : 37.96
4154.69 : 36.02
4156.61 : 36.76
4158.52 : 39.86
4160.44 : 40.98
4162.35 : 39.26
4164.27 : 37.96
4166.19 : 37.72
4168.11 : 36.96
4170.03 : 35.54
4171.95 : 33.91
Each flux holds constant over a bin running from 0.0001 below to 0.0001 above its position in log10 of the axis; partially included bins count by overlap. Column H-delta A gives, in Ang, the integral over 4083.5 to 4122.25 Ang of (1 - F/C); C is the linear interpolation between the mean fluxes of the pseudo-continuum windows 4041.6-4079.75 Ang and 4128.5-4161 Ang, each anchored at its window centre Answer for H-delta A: -1.45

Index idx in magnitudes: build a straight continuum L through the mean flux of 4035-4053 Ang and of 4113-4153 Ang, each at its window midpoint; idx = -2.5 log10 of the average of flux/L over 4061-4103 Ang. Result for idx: 0.04 mag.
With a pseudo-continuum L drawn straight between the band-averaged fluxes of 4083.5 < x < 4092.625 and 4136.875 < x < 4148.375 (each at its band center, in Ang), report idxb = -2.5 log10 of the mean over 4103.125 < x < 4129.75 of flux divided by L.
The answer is 0.03 mag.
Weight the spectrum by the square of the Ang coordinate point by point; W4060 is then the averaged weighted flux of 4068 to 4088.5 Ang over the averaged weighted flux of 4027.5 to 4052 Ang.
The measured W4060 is 0.96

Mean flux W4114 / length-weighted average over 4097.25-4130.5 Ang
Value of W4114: 35.5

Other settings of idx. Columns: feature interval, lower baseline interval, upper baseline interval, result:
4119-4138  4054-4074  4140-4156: 0.10 mag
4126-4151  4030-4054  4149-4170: 0.12 mag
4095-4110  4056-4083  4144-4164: 0.07 mag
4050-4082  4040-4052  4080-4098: 0.07 mag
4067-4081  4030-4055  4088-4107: 0.03 mag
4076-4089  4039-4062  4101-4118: 0.00 mag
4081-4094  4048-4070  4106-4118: -0.03 mag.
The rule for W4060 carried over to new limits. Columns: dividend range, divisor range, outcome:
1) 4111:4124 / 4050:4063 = 1.13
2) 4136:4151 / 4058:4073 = 1.10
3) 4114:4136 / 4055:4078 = 1.02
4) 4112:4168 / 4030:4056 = 1.00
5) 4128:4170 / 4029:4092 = 1.02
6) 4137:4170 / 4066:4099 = 1.05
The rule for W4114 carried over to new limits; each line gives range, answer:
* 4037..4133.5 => 36.1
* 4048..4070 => 35.4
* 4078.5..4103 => 36.8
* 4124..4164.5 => 35.4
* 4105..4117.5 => 37.3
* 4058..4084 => 35.3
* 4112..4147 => 35.5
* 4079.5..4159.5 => 36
